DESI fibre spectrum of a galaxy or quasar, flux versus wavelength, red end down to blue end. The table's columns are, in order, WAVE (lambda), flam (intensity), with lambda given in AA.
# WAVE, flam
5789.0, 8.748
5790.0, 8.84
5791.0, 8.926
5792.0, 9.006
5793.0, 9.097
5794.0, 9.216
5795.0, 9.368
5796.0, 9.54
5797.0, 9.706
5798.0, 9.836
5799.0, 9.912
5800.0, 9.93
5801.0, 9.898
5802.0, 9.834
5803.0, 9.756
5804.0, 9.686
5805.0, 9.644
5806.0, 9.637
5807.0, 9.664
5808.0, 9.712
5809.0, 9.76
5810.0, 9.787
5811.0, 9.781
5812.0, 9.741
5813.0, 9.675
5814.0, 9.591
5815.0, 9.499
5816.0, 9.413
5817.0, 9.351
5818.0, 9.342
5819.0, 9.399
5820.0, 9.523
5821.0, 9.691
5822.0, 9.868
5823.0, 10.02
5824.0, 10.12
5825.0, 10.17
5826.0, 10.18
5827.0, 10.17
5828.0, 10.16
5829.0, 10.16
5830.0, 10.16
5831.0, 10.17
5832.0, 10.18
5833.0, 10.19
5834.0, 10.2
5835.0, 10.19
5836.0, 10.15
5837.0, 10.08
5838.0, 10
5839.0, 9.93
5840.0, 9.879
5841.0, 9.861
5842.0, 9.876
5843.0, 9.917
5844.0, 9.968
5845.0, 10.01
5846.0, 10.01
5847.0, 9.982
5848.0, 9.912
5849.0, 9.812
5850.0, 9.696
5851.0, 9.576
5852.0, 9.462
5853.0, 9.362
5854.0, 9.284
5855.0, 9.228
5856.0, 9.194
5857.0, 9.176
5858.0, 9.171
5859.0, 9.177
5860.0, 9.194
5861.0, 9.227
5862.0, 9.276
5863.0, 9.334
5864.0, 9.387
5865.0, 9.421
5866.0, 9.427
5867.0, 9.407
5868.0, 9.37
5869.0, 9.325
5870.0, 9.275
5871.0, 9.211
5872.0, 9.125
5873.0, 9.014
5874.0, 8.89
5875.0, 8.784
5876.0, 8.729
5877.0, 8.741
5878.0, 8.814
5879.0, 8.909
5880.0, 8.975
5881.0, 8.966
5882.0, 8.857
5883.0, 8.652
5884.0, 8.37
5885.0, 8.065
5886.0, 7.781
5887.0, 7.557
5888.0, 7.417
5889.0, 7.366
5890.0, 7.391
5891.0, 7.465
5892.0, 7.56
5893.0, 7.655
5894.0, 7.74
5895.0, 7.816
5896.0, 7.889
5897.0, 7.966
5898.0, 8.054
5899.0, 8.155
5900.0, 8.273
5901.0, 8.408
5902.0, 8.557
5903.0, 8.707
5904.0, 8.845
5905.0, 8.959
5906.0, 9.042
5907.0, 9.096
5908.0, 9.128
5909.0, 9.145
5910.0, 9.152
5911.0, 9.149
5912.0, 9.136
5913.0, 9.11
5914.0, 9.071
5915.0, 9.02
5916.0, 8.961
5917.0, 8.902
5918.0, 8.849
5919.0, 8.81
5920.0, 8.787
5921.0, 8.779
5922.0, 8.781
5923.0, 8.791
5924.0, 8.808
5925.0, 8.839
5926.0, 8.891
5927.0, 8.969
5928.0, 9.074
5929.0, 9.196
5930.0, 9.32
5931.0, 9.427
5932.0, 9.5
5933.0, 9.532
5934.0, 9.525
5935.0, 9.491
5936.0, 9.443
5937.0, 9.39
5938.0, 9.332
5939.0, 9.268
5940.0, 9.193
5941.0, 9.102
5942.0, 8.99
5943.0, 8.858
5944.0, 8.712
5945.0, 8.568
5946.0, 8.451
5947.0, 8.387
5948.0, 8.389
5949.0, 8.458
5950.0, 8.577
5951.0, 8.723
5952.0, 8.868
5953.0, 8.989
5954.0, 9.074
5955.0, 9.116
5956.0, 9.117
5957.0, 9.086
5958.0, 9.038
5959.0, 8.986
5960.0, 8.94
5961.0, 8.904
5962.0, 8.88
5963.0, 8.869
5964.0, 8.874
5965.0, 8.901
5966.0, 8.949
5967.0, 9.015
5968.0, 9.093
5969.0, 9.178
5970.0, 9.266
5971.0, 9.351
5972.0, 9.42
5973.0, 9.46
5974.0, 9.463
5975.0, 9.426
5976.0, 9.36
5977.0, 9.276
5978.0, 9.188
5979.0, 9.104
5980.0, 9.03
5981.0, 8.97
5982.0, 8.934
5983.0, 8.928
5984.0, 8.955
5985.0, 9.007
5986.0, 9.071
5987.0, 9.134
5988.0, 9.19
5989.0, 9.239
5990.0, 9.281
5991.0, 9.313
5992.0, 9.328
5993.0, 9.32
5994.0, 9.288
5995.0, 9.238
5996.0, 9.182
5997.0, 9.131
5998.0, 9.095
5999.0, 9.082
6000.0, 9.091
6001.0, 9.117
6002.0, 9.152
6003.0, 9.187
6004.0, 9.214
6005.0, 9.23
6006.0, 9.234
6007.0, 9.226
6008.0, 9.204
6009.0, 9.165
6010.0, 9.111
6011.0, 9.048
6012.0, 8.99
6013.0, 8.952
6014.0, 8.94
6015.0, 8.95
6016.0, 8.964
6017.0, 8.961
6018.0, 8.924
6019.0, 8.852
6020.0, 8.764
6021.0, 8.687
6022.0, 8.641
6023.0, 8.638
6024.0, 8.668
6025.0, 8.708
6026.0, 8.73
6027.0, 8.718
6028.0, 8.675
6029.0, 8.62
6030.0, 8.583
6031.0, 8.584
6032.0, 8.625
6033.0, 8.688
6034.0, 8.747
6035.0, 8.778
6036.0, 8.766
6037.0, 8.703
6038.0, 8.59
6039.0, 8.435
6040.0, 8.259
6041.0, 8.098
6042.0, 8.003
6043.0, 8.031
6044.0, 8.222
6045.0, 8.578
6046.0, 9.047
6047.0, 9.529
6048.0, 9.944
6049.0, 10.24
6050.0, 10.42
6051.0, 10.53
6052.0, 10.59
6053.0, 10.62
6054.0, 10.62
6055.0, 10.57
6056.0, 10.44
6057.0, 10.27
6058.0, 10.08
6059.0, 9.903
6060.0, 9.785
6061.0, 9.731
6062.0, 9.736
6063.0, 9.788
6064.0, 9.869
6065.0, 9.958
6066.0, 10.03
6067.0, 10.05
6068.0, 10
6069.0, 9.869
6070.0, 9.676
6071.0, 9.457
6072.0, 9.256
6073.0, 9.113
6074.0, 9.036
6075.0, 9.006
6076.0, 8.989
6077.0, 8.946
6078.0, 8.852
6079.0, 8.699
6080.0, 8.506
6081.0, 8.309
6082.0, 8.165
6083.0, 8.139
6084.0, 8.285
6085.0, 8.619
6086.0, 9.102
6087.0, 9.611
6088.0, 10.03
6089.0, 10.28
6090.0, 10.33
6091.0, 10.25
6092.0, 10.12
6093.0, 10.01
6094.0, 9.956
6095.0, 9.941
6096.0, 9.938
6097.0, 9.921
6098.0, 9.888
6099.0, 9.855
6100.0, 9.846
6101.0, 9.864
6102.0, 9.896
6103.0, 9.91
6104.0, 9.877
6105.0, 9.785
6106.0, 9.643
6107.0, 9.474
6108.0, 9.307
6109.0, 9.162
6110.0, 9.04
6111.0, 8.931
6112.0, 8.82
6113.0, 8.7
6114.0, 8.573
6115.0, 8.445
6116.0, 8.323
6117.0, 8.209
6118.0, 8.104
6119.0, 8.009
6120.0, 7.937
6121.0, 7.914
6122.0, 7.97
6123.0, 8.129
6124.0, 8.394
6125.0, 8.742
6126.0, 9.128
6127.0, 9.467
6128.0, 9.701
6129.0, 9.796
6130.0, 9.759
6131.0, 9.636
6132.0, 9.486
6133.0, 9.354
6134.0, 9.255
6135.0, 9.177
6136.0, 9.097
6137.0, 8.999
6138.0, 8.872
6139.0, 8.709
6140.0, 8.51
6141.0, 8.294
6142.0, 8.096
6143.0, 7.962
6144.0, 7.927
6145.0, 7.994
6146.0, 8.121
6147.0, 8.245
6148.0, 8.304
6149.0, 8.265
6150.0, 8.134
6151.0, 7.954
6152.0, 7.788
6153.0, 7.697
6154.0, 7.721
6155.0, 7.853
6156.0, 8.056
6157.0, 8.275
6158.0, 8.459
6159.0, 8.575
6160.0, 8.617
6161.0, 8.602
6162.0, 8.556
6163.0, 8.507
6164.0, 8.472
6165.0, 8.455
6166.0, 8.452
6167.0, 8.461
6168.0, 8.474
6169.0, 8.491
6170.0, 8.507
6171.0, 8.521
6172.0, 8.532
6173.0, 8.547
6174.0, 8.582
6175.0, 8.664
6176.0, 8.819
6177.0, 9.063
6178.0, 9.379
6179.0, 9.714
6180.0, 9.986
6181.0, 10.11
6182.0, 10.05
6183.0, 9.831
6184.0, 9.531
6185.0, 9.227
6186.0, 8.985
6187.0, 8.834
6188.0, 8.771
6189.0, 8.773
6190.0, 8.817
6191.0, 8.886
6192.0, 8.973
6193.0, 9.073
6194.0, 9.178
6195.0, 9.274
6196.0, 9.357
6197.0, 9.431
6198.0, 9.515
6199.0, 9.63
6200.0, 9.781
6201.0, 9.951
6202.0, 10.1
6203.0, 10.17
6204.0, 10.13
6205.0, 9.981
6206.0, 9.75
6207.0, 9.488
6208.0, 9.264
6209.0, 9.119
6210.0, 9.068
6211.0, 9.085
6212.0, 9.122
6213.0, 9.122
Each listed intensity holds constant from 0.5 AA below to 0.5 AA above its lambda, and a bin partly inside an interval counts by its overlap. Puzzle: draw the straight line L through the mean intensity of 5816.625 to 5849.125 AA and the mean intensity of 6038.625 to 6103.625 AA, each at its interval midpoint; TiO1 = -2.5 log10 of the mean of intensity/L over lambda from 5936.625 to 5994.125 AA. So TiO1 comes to 0.078 mag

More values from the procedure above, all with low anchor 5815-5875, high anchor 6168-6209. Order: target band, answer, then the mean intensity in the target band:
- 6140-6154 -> 0.158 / 8.06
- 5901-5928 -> 0.077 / 8.93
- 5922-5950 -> 0.063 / 9.02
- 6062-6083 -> 0.017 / 9.26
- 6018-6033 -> 0.092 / 8.69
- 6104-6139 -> 0.050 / 8.93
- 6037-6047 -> 0.122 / 8.44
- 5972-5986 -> 0.040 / 9.17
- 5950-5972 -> 0.061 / 9.01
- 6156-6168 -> 0.102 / 8.47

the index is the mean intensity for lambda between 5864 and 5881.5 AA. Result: 9.09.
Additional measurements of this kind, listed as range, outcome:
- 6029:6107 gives 9.43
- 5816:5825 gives 9.68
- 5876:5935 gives 8.64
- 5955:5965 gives 8.97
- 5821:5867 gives 9.77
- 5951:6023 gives 9.09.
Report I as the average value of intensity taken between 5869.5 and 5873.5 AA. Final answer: 9.16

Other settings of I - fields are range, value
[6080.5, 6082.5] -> 8.24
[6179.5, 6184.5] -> 9.9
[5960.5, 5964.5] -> 8.88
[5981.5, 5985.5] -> 8.96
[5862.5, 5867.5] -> 9.4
